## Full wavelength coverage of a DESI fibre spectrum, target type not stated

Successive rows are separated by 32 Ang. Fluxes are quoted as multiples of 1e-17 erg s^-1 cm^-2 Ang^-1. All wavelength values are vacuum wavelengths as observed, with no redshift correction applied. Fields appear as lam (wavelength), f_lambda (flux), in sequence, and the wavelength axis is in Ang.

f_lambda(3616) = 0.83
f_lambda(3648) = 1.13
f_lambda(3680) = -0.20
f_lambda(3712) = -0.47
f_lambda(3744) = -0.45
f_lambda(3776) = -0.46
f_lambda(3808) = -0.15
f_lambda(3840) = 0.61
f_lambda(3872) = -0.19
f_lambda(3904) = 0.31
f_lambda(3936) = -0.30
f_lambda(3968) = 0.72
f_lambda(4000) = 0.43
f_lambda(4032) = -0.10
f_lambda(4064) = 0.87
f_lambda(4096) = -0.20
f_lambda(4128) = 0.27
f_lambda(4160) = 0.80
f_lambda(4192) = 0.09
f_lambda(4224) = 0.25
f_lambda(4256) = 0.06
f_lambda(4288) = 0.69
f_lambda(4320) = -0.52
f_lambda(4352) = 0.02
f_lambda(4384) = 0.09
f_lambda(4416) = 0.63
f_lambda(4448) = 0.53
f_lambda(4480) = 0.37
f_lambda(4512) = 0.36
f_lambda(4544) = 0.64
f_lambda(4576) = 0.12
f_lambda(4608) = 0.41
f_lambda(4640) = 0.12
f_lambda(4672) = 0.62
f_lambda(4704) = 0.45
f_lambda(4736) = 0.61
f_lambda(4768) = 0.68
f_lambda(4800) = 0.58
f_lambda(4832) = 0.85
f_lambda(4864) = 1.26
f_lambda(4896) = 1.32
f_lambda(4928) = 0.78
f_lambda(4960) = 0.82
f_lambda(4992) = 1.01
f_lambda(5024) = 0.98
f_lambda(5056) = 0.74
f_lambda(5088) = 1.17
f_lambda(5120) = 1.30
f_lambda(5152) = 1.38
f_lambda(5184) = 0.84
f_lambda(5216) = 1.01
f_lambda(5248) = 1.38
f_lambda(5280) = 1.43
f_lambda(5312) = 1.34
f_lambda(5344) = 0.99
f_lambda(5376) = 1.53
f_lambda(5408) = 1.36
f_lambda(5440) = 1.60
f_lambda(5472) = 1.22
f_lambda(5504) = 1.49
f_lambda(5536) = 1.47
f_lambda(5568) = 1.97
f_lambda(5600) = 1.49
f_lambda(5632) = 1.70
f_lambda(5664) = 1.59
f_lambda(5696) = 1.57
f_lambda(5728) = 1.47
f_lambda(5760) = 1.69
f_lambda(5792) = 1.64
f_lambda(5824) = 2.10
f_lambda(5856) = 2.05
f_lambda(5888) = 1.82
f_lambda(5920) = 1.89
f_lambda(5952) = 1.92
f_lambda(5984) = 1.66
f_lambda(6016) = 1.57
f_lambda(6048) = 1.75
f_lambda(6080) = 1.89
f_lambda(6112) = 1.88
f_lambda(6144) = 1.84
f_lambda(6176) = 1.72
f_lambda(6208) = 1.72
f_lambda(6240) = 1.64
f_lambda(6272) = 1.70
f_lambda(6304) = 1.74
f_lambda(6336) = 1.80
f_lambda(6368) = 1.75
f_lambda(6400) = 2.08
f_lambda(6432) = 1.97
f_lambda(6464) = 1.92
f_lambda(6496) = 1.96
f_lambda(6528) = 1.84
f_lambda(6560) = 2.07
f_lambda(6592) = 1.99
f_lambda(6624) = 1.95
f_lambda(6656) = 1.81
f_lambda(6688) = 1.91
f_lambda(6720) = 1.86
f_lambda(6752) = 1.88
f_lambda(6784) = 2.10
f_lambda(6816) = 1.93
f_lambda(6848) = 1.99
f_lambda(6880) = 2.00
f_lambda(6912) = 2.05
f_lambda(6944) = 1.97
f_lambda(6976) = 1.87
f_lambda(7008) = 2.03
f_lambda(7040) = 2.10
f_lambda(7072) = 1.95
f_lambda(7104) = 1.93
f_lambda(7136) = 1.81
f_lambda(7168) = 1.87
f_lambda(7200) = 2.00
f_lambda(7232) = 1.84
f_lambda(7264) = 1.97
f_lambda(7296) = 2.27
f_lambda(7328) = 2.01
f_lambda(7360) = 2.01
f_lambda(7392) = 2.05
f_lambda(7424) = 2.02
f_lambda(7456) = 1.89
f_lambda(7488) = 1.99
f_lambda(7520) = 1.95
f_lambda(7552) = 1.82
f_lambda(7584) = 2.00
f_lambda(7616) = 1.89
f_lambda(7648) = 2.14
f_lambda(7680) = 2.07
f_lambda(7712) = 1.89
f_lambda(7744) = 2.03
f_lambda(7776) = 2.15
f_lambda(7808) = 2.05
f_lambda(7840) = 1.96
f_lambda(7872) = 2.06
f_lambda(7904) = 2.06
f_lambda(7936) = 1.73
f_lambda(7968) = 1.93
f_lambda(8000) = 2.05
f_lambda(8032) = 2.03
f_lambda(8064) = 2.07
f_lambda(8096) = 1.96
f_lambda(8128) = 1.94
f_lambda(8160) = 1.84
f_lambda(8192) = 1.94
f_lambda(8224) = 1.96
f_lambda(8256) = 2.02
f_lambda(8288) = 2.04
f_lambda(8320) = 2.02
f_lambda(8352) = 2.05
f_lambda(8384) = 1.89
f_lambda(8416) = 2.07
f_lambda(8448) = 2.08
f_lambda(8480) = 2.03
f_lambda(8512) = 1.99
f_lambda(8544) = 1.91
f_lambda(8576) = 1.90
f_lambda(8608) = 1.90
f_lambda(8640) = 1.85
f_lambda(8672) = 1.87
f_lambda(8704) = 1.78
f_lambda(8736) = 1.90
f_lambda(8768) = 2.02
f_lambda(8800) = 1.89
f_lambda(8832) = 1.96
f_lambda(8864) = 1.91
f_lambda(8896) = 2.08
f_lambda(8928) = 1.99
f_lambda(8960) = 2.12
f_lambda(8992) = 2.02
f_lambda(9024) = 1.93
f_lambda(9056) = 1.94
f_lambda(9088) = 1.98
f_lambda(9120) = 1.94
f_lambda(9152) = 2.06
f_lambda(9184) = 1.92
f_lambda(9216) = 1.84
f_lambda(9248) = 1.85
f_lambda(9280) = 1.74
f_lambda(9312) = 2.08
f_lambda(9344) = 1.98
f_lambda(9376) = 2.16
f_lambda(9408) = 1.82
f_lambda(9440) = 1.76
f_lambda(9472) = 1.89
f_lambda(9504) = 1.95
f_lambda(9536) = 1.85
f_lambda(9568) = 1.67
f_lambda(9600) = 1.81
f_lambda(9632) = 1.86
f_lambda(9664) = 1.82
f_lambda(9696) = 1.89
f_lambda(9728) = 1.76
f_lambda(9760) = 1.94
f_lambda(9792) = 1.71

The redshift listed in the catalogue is 0.210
